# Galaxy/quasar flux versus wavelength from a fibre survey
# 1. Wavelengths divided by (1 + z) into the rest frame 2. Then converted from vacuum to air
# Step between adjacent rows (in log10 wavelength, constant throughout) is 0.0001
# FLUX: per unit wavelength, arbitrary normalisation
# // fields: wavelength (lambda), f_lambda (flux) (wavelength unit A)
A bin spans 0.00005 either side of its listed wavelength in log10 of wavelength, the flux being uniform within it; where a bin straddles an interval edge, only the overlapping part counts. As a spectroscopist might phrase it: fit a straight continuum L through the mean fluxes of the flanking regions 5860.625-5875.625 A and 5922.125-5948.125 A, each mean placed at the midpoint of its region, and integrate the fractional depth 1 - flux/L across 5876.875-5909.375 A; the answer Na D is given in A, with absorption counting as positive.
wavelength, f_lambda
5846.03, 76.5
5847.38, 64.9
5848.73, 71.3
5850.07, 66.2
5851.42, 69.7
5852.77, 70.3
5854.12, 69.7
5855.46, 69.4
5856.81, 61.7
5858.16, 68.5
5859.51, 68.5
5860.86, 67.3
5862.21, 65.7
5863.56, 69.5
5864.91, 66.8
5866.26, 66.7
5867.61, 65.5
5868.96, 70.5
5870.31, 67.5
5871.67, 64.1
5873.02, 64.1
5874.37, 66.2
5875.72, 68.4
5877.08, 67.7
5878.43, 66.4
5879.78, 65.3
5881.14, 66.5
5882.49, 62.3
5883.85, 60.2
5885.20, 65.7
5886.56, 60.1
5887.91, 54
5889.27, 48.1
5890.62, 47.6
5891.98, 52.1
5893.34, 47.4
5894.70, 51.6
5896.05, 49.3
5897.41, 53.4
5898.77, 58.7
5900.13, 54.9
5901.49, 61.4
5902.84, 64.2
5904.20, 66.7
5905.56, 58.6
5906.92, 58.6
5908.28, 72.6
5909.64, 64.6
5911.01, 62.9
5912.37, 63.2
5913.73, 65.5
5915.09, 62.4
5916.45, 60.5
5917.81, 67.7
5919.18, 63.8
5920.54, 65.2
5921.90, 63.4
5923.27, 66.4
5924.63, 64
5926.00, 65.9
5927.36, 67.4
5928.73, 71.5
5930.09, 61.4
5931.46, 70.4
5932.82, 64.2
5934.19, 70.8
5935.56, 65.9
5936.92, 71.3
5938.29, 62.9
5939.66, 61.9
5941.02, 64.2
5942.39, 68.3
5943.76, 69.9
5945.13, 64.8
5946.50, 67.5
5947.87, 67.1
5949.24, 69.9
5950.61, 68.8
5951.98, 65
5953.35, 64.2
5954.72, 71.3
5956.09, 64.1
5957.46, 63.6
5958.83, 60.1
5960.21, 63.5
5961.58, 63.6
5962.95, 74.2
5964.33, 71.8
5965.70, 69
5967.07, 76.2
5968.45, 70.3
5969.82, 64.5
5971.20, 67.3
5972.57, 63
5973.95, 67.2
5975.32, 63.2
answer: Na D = 3.8 A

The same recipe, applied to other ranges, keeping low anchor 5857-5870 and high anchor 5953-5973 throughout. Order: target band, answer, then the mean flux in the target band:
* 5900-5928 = 1.4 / 64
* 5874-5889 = 0.9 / 63.4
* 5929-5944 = 0.2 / 66.5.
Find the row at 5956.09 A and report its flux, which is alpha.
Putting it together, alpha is 64.1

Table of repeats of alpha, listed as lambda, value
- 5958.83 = 60.1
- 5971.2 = 67.3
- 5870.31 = 67.5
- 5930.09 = 61.4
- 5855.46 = 69.4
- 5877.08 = 67.7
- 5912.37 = 63.2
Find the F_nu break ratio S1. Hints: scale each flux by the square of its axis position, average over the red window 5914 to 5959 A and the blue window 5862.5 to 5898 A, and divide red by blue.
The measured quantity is 1.1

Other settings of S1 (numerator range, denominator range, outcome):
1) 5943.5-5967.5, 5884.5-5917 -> 1.17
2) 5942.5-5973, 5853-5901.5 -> 1.11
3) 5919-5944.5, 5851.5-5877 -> 1.01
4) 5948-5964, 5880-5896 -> 1.21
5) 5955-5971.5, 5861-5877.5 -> 1.04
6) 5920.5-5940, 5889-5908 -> 1.20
